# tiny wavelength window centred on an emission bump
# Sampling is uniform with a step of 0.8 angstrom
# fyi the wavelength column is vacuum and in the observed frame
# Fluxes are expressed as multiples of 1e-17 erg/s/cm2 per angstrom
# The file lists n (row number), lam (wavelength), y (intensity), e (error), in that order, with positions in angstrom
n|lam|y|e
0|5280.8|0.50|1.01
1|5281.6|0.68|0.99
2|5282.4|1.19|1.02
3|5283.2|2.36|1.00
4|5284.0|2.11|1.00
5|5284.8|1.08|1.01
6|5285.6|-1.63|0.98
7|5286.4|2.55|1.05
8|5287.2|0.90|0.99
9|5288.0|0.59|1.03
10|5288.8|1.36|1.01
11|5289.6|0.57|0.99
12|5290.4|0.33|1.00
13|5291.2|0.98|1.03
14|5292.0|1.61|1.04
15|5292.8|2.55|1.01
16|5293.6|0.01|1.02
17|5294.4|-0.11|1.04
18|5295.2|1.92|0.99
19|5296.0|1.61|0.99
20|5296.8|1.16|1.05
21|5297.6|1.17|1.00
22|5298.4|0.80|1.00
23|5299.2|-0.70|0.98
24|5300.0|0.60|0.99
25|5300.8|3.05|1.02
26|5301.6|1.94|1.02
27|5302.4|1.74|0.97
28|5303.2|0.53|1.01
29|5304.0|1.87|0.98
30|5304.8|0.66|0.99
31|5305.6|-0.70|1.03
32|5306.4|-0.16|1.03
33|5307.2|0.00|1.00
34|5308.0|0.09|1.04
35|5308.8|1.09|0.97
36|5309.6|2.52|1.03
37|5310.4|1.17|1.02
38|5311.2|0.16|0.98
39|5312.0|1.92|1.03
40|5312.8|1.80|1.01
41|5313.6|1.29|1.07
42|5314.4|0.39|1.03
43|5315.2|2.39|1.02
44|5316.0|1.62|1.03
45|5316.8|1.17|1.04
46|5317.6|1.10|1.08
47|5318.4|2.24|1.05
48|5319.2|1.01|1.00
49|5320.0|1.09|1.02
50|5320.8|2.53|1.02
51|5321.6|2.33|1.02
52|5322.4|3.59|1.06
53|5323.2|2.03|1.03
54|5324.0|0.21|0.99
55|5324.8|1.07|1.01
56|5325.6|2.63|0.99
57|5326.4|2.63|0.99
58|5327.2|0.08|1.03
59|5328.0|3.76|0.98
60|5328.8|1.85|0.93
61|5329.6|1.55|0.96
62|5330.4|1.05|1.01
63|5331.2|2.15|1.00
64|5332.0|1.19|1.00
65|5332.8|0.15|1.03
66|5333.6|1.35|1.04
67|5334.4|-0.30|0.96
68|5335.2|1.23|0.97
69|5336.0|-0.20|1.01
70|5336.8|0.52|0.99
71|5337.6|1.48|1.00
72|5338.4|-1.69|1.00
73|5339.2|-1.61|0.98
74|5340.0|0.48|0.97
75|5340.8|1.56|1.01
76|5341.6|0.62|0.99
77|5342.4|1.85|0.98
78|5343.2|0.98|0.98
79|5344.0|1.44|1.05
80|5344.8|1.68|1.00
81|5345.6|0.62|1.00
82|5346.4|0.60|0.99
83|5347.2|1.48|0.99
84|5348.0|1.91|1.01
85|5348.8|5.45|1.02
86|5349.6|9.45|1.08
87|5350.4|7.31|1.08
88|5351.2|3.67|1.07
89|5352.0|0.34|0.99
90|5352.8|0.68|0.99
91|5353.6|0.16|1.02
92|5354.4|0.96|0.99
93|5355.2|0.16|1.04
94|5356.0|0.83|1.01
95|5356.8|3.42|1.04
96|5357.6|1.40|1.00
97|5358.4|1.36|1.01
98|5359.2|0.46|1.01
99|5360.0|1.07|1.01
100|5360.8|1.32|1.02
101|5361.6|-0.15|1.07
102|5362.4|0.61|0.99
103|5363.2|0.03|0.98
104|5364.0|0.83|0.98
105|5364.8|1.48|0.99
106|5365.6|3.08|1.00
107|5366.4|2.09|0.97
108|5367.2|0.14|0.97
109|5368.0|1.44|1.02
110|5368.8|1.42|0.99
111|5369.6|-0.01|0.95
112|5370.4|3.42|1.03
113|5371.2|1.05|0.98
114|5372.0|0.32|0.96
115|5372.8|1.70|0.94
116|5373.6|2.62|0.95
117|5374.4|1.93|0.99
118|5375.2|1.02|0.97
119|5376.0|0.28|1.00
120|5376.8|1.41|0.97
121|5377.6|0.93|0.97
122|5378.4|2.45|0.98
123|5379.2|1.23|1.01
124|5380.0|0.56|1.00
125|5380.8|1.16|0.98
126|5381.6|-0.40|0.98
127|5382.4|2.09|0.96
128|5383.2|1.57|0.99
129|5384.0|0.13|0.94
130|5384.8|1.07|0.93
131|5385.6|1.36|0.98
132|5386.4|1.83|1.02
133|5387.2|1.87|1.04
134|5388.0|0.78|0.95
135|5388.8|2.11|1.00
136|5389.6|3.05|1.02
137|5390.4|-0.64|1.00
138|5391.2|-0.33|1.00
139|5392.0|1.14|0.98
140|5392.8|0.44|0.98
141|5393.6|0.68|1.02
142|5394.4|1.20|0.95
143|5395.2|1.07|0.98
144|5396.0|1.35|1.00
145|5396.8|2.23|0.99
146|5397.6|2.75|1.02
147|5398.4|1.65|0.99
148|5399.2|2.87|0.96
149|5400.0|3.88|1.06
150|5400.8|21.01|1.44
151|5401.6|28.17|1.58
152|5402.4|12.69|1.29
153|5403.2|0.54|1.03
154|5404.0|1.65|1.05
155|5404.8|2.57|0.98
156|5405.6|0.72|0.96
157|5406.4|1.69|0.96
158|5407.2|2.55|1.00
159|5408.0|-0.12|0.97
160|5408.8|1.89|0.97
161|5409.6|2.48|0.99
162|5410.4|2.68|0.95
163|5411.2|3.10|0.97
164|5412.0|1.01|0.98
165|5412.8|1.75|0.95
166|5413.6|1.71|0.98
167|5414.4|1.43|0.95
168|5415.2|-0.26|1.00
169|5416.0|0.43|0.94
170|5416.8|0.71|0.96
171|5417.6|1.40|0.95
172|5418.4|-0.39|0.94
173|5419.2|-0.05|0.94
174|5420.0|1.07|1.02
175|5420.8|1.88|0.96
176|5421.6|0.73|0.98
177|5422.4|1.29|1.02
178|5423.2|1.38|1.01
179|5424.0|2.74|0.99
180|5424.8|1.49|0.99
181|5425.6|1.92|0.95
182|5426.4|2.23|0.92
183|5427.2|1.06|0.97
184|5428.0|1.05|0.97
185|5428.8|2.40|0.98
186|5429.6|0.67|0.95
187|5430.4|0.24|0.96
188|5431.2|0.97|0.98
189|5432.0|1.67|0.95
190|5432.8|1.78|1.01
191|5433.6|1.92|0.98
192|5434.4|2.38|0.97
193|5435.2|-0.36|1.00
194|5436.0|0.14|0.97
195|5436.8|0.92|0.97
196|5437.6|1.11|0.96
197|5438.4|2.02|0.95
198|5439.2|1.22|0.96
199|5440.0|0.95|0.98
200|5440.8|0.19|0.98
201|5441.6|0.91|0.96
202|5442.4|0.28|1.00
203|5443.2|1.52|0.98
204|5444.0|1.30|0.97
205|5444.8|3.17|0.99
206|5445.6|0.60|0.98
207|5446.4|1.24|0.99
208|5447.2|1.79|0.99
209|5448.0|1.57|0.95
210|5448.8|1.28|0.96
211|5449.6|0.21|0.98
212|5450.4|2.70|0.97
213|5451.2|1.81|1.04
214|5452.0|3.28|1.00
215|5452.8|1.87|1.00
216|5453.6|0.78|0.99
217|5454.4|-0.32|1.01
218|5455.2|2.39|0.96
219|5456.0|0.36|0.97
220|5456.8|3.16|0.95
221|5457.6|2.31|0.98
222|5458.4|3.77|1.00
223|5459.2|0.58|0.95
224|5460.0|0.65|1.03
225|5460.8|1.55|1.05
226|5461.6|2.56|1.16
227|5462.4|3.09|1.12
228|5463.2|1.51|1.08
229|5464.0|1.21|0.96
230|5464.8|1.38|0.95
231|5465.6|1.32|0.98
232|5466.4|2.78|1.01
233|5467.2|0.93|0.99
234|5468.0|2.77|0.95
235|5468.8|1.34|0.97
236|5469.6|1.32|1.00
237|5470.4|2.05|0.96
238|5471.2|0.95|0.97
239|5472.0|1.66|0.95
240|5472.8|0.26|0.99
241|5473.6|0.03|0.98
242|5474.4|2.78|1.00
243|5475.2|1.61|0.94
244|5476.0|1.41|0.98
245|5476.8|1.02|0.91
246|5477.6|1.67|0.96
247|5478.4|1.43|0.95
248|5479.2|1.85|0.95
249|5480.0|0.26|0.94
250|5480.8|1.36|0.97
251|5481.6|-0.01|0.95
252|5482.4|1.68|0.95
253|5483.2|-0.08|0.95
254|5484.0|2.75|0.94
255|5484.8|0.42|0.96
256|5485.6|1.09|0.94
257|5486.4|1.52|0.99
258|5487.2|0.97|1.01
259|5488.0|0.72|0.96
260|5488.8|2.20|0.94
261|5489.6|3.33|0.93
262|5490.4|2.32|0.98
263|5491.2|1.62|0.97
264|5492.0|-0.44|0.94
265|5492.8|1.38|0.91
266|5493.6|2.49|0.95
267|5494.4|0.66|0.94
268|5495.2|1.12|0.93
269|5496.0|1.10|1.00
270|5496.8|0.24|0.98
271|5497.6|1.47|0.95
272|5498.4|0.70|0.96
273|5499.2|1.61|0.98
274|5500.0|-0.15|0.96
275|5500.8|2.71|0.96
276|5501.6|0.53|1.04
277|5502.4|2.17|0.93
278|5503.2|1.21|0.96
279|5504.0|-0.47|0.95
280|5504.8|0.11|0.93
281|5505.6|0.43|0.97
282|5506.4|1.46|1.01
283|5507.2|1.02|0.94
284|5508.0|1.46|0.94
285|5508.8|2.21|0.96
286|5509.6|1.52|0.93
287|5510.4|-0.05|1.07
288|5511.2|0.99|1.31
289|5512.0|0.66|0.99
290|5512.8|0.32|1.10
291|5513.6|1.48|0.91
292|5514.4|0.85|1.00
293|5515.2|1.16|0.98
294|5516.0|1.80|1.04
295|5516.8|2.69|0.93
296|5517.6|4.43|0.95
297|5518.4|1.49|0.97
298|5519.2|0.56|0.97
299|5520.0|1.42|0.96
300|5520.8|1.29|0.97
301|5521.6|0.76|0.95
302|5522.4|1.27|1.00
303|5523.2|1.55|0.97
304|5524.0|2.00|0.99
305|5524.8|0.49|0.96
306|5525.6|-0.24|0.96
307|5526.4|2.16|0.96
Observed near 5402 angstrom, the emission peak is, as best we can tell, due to [O III] 5007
